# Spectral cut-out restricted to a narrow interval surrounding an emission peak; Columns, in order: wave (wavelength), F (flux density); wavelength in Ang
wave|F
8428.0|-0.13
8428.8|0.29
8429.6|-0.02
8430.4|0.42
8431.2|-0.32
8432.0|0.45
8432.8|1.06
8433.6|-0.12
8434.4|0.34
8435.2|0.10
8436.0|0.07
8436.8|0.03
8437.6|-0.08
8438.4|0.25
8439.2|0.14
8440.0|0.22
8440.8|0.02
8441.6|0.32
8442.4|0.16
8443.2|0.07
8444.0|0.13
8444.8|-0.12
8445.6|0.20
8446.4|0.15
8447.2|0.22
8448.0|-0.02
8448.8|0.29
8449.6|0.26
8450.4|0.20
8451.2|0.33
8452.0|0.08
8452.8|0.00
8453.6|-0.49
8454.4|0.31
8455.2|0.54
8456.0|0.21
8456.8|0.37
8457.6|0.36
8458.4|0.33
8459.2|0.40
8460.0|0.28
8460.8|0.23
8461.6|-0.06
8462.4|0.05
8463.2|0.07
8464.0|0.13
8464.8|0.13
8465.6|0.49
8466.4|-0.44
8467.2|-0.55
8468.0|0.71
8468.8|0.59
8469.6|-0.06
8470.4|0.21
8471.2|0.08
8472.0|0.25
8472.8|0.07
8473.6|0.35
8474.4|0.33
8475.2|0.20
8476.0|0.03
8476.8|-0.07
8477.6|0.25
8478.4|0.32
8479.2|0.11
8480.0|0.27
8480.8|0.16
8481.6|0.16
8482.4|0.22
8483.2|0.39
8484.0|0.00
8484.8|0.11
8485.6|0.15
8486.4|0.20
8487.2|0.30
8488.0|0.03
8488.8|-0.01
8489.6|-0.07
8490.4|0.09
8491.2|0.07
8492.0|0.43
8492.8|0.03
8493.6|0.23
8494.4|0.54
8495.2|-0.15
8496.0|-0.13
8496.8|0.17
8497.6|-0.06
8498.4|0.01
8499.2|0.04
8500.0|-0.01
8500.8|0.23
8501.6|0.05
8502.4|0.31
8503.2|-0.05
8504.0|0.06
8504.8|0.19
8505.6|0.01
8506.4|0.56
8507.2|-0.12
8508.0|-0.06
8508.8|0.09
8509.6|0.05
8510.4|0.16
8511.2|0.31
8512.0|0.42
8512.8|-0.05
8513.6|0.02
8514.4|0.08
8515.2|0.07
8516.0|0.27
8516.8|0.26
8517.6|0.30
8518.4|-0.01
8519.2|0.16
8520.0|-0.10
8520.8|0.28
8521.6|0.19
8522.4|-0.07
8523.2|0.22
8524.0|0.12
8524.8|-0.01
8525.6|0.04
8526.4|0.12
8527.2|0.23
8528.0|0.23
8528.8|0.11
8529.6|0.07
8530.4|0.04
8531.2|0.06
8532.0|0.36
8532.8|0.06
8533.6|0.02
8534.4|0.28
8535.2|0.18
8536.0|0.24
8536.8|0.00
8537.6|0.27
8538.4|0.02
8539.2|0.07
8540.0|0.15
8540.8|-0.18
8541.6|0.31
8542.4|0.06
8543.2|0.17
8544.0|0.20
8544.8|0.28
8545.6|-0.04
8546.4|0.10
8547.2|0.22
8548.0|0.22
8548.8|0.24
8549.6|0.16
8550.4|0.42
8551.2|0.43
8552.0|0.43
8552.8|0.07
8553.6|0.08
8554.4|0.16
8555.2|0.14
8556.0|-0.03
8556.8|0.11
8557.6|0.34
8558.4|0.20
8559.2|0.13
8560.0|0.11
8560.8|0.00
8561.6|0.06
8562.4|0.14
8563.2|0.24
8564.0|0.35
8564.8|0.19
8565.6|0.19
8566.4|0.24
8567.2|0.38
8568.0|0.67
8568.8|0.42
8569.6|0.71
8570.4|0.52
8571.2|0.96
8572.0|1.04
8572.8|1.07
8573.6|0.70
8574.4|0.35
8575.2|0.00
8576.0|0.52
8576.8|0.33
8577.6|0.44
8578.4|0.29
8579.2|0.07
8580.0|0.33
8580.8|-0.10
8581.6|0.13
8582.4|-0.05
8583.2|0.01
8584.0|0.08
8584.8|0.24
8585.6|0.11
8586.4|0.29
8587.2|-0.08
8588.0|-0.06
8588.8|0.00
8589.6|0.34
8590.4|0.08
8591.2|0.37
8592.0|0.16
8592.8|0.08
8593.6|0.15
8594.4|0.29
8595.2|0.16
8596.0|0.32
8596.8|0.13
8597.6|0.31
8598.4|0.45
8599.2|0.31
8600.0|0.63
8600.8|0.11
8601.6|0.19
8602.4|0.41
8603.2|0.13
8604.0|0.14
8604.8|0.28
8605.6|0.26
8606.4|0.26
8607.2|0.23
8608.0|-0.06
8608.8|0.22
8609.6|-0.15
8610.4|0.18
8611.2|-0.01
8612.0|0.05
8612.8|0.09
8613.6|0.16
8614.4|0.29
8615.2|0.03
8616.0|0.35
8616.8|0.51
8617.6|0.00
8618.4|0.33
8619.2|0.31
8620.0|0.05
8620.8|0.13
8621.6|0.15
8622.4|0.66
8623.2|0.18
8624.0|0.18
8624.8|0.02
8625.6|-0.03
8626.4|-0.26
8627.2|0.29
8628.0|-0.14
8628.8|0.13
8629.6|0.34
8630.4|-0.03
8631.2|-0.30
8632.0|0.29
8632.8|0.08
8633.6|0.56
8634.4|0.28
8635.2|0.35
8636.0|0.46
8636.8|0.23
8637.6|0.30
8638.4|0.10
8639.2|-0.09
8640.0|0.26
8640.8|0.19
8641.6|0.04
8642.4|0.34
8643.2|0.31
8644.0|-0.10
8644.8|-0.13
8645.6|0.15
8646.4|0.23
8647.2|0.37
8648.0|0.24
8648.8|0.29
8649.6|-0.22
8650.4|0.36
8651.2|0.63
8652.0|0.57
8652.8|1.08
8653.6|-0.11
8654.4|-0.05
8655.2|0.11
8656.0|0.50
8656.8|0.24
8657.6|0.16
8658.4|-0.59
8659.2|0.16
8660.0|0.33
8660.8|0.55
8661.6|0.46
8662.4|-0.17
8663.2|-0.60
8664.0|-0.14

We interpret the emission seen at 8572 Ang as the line H-beta 4861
